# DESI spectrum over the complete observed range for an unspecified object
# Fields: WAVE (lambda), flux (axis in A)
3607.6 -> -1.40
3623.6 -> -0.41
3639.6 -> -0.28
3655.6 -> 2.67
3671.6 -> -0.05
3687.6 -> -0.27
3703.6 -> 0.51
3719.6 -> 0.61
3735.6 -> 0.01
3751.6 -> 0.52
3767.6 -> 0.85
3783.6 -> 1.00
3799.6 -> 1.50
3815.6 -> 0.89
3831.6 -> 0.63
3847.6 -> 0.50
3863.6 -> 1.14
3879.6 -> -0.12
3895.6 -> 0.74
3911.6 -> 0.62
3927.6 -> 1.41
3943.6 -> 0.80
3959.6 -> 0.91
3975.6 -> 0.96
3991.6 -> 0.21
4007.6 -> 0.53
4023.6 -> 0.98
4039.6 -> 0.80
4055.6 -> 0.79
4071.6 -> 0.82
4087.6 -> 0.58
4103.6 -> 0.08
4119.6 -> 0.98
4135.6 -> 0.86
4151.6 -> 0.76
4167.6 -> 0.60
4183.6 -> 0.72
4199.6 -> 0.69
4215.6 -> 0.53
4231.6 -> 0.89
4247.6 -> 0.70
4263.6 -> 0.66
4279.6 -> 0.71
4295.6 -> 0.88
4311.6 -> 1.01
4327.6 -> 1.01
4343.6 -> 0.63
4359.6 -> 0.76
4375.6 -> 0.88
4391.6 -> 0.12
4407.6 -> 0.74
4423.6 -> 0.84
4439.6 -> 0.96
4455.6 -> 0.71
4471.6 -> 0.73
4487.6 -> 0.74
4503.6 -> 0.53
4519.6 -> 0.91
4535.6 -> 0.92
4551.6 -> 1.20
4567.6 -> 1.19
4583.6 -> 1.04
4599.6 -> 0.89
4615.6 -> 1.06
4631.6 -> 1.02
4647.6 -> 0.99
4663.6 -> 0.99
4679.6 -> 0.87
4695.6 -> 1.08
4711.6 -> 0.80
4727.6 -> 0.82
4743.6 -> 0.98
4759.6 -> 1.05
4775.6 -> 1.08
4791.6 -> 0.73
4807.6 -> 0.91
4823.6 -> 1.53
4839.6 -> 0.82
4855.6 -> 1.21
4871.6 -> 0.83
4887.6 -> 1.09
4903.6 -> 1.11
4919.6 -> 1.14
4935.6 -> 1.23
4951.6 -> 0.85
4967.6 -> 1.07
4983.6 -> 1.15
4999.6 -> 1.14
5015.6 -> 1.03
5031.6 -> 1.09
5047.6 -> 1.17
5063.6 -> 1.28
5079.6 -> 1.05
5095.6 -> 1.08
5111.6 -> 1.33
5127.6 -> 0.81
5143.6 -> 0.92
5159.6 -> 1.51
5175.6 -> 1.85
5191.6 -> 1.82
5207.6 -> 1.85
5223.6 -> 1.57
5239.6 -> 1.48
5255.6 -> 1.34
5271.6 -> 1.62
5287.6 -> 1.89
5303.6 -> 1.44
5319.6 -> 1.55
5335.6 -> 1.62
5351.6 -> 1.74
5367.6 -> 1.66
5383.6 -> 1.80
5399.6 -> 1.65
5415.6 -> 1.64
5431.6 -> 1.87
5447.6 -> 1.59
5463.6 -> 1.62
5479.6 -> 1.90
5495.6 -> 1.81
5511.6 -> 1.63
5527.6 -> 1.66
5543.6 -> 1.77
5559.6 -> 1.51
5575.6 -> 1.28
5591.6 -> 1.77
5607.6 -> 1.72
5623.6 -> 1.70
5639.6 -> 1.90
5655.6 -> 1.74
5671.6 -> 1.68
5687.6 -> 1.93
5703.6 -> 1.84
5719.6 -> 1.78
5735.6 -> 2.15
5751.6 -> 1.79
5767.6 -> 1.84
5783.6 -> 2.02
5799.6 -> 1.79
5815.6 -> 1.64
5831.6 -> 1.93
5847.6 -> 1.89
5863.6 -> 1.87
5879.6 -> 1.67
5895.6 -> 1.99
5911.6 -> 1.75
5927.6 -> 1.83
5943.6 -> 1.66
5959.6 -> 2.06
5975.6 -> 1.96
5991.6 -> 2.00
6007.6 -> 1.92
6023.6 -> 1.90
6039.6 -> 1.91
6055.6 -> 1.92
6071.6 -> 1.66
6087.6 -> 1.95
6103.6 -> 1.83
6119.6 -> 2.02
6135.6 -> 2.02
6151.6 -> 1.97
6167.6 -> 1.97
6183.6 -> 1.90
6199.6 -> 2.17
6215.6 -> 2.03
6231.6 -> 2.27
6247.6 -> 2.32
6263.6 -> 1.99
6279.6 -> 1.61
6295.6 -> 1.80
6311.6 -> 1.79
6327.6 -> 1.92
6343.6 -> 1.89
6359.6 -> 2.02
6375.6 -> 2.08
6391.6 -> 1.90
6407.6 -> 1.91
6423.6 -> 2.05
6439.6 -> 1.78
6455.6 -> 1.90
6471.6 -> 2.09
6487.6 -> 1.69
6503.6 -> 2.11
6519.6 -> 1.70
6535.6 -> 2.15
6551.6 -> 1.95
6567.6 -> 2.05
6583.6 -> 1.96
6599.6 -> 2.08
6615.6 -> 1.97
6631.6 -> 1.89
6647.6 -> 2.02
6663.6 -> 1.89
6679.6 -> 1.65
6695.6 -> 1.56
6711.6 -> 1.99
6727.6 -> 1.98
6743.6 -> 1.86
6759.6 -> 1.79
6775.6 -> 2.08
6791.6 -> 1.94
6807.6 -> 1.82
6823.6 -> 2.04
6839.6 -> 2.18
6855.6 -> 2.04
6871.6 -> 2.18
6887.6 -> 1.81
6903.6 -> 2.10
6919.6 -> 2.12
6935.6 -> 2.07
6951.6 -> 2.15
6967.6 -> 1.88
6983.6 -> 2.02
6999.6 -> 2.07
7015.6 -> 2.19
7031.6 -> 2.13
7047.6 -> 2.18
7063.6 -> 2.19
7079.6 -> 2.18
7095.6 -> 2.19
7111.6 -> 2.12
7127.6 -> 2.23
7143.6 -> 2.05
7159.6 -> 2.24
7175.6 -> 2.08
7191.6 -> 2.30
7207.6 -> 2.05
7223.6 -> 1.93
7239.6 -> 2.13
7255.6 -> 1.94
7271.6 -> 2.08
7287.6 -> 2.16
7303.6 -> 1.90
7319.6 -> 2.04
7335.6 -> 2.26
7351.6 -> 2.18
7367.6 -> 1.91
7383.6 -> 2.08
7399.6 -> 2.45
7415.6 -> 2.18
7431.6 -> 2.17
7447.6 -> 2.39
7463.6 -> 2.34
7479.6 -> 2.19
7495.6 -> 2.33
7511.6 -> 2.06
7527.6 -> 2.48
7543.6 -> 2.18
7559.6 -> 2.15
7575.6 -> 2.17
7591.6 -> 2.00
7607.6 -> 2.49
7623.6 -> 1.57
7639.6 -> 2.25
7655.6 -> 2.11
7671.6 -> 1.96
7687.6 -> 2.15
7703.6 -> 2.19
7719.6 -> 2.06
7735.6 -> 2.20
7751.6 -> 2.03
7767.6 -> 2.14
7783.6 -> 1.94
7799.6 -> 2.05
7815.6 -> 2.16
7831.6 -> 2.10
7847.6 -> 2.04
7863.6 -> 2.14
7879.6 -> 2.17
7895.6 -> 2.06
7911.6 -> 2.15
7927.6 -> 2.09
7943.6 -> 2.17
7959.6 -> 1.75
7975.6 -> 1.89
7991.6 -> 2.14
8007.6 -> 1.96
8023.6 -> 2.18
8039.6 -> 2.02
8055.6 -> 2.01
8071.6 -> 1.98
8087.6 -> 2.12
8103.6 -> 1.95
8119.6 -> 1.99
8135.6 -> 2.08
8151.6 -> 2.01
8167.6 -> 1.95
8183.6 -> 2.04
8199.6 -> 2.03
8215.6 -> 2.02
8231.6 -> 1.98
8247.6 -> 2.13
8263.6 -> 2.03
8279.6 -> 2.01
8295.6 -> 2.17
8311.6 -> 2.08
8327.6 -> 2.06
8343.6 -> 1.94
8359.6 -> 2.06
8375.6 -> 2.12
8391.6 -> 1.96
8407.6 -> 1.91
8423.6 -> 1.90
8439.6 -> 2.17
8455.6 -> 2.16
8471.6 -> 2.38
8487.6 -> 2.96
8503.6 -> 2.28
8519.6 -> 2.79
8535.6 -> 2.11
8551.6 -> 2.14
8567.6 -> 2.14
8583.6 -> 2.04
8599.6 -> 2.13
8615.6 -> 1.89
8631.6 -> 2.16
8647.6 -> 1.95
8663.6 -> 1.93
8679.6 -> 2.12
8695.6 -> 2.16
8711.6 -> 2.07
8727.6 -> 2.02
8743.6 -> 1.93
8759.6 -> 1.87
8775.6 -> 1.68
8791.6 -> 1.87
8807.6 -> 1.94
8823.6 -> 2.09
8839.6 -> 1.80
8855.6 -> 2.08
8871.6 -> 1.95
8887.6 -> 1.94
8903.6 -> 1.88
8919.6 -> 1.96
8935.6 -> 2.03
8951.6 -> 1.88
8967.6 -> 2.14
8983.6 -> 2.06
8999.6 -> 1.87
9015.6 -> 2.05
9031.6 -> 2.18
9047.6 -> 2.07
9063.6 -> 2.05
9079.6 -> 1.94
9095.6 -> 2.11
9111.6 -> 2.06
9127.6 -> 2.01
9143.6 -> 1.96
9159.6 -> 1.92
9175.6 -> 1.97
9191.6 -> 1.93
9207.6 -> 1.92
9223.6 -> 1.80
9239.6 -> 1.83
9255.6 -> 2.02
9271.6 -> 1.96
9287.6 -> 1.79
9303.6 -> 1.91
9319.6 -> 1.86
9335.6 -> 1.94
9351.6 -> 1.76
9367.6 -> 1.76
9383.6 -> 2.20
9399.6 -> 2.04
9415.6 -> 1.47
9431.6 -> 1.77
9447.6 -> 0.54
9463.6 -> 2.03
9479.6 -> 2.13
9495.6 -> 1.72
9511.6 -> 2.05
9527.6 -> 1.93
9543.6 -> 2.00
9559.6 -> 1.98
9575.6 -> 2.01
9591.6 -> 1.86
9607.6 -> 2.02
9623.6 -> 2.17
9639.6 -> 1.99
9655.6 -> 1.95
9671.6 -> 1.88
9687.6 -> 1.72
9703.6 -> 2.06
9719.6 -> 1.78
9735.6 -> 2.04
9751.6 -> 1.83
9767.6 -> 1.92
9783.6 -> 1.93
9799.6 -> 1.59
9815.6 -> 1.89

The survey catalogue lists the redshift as 0.293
